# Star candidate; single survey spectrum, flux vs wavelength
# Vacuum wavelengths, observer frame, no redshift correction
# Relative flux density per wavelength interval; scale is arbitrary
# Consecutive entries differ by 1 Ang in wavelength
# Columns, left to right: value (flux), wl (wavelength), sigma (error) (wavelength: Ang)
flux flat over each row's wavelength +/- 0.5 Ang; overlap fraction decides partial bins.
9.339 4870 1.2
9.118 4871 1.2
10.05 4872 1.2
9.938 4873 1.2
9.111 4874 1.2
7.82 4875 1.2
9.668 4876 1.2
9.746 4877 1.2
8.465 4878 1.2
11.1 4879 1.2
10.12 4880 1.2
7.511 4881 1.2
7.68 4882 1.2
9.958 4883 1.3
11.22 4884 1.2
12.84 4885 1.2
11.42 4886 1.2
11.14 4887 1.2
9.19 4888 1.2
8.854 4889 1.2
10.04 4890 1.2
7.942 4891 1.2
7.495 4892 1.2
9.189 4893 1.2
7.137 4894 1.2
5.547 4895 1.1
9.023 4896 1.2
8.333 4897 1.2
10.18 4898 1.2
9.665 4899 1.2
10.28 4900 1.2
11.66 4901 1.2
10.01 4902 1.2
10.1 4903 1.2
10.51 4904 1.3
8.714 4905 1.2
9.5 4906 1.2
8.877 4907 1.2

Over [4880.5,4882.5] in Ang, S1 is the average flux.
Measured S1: 7.6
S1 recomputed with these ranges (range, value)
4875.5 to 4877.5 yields 9.71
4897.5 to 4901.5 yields 10.4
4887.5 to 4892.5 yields 8.7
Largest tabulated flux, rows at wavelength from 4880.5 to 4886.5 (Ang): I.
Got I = 12.84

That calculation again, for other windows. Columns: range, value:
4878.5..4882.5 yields 11.1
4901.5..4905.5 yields 10.51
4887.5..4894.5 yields 10.04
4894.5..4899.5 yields 10.18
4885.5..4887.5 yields 11.42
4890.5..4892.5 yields 7.942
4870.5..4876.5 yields 10.05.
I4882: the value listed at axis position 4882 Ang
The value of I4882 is 7.68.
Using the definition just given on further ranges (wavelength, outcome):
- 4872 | 10.05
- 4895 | 5.547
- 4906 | 9.5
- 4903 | 10.1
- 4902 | 10.01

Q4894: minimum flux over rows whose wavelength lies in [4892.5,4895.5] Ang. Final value 5.547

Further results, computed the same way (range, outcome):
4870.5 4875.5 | 7.82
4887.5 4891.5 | 7.942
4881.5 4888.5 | 7.68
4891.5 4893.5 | 7.495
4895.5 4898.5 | 8.333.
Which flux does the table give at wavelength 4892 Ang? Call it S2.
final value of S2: 7.495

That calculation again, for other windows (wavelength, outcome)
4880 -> 10.12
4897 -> 8.333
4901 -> 11.66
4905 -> 8.714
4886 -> 11.42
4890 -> 10.04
